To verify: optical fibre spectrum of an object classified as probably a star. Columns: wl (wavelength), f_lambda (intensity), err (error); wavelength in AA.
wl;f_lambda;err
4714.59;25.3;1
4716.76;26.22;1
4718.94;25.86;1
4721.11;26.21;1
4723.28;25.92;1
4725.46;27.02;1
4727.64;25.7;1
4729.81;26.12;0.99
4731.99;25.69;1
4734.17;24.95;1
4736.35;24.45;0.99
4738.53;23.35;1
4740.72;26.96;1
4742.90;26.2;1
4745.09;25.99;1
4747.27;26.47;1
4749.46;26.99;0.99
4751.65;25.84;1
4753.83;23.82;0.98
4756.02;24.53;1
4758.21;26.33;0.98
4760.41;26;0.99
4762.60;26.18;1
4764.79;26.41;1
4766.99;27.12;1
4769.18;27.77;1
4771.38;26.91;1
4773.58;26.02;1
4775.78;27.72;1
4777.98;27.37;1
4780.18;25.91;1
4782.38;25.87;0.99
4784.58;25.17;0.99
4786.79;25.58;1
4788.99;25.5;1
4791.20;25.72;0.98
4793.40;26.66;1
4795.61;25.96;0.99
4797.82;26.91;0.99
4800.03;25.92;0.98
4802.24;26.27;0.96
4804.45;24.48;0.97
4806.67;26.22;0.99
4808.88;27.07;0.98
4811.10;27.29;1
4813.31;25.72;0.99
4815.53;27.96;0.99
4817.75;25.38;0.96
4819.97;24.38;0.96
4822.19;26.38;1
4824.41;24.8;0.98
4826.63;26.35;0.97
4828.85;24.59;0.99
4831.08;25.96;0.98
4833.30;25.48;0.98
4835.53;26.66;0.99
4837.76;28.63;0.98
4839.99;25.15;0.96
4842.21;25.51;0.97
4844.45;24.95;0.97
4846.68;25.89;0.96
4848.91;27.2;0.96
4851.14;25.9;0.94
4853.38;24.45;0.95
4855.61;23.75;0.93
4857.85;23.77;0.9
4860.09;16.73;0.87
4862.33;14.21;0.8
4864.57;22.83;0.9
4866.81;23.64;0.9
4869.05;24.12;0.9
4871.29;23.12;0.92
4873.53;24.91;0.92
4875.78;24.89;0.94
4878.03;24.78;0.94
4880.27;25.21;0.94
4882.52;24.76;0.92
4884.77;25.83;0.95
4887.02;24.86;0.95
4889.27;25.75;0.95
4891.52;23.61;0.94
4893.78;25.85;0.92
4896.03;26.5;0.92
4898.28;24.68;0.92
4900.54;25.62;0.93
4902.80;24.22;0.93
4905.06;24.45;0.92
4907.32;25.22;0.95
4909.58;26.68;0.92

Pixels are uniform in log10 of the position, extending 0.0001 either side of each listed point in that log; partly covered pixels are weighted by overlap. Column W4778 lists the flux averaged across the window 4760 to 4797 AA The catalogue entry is 26.4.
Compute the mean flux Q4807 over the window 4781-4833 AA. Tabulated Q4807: 25.9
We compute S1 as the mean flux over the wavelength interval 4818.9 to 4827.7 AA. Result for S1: 25.5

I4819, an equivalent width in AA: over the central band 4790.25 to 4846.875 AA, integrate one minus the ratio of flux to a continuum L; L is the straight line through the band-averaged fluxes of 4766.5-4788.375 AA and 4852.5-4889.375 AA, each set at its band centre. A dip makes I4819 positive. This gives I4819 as -2.1 AA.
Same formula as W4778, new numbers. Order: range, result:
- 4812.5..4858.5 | 25.7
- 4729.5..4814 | 26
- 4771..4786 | 26.4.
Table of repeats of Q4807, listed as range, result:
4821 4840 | 26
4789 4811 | 26.1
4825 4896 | 24.5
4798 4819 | 26.3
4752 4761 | 25.2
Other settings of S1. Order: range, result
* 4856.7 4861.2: 20.3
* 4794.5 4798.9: 26.4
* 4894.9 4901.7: 25.6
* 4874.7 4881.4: 25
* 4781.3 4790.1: 25.5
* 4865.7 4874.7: 24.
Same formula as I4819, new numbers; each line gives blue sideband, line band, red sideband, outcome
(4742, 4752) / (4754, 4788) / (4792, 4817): 0.1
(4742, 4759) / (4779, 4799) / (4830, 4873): -0.6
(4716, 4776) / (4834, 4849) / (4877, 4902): -0.4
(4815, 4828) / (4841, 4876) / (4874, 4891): 2.6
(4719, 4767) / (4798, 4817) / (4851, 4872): -2.1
